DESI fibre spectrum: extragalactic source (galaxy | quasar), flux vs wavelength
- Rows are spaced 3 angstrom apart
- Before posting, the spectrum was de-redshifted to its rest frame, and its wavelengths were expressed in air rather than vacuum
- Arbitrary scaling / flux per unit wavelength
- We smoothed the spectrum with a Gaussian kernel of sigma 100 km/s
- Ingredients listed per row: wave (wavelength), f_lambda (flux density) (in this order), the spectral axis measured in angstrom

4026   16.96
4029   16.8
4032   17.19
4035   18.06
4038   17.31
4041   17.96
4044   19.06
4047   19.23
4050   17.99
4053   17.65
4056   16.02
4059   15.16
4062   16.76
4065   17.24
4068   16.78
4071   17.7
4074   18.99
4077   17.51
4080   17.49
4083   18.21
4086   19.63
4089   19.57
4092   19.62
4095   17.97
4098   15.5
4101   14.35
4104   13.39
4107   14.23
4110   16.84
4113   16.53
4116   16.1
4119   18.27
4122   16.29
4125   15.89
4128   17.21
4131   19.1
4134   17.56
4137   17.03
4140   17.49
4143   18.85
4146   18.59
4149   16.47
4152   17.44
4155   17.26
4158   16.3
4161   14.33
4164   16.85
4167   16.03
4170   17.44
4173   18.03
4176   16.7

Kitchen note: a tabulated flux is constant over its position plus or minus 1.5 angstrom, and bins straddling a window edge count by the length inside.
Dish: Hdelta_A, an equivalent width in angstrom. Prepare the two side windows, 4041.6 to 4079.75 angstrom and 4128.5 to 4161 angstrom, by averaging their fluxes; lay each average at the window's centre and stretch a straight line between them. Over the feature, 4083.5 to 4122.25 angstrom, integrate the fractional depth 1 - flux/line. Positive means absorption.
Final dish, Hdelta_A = 1.4 angstrom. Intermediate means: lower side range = 17.5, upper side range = 17.4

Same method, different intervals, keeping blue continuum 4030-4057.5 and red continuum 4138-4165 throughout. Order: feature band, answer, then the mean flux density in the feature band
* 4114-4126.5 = 0.5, 16.6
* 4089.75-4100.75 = 0.0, 17.4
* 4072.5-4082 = -0.2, 18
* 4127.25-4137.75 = -0.4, 17.8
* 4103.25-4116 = 1.4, 15.5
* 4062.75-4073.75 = 0.1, 17.4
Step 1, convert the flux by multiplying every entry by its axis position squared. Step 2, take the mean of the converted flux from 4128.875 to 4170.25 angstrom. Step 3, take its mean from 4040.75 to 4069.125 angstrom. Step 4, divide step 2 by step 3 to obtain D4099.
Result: 1.04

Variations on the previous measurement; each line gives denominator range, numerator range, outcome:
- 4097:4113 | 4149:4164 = 1.12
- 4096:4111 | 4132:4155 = 1.21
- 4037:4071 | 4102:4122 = 0.94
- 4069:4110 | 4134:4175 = 1.02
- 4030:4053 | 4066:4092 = 1.03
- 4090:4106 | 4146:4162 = 1.05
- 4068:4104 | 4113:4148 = 1.01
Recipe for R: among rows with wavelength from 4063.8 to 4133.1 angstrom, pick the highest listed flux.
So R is 19.63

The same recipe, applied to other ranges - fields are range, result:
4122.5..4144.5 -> 19.1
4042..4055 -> 19.23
